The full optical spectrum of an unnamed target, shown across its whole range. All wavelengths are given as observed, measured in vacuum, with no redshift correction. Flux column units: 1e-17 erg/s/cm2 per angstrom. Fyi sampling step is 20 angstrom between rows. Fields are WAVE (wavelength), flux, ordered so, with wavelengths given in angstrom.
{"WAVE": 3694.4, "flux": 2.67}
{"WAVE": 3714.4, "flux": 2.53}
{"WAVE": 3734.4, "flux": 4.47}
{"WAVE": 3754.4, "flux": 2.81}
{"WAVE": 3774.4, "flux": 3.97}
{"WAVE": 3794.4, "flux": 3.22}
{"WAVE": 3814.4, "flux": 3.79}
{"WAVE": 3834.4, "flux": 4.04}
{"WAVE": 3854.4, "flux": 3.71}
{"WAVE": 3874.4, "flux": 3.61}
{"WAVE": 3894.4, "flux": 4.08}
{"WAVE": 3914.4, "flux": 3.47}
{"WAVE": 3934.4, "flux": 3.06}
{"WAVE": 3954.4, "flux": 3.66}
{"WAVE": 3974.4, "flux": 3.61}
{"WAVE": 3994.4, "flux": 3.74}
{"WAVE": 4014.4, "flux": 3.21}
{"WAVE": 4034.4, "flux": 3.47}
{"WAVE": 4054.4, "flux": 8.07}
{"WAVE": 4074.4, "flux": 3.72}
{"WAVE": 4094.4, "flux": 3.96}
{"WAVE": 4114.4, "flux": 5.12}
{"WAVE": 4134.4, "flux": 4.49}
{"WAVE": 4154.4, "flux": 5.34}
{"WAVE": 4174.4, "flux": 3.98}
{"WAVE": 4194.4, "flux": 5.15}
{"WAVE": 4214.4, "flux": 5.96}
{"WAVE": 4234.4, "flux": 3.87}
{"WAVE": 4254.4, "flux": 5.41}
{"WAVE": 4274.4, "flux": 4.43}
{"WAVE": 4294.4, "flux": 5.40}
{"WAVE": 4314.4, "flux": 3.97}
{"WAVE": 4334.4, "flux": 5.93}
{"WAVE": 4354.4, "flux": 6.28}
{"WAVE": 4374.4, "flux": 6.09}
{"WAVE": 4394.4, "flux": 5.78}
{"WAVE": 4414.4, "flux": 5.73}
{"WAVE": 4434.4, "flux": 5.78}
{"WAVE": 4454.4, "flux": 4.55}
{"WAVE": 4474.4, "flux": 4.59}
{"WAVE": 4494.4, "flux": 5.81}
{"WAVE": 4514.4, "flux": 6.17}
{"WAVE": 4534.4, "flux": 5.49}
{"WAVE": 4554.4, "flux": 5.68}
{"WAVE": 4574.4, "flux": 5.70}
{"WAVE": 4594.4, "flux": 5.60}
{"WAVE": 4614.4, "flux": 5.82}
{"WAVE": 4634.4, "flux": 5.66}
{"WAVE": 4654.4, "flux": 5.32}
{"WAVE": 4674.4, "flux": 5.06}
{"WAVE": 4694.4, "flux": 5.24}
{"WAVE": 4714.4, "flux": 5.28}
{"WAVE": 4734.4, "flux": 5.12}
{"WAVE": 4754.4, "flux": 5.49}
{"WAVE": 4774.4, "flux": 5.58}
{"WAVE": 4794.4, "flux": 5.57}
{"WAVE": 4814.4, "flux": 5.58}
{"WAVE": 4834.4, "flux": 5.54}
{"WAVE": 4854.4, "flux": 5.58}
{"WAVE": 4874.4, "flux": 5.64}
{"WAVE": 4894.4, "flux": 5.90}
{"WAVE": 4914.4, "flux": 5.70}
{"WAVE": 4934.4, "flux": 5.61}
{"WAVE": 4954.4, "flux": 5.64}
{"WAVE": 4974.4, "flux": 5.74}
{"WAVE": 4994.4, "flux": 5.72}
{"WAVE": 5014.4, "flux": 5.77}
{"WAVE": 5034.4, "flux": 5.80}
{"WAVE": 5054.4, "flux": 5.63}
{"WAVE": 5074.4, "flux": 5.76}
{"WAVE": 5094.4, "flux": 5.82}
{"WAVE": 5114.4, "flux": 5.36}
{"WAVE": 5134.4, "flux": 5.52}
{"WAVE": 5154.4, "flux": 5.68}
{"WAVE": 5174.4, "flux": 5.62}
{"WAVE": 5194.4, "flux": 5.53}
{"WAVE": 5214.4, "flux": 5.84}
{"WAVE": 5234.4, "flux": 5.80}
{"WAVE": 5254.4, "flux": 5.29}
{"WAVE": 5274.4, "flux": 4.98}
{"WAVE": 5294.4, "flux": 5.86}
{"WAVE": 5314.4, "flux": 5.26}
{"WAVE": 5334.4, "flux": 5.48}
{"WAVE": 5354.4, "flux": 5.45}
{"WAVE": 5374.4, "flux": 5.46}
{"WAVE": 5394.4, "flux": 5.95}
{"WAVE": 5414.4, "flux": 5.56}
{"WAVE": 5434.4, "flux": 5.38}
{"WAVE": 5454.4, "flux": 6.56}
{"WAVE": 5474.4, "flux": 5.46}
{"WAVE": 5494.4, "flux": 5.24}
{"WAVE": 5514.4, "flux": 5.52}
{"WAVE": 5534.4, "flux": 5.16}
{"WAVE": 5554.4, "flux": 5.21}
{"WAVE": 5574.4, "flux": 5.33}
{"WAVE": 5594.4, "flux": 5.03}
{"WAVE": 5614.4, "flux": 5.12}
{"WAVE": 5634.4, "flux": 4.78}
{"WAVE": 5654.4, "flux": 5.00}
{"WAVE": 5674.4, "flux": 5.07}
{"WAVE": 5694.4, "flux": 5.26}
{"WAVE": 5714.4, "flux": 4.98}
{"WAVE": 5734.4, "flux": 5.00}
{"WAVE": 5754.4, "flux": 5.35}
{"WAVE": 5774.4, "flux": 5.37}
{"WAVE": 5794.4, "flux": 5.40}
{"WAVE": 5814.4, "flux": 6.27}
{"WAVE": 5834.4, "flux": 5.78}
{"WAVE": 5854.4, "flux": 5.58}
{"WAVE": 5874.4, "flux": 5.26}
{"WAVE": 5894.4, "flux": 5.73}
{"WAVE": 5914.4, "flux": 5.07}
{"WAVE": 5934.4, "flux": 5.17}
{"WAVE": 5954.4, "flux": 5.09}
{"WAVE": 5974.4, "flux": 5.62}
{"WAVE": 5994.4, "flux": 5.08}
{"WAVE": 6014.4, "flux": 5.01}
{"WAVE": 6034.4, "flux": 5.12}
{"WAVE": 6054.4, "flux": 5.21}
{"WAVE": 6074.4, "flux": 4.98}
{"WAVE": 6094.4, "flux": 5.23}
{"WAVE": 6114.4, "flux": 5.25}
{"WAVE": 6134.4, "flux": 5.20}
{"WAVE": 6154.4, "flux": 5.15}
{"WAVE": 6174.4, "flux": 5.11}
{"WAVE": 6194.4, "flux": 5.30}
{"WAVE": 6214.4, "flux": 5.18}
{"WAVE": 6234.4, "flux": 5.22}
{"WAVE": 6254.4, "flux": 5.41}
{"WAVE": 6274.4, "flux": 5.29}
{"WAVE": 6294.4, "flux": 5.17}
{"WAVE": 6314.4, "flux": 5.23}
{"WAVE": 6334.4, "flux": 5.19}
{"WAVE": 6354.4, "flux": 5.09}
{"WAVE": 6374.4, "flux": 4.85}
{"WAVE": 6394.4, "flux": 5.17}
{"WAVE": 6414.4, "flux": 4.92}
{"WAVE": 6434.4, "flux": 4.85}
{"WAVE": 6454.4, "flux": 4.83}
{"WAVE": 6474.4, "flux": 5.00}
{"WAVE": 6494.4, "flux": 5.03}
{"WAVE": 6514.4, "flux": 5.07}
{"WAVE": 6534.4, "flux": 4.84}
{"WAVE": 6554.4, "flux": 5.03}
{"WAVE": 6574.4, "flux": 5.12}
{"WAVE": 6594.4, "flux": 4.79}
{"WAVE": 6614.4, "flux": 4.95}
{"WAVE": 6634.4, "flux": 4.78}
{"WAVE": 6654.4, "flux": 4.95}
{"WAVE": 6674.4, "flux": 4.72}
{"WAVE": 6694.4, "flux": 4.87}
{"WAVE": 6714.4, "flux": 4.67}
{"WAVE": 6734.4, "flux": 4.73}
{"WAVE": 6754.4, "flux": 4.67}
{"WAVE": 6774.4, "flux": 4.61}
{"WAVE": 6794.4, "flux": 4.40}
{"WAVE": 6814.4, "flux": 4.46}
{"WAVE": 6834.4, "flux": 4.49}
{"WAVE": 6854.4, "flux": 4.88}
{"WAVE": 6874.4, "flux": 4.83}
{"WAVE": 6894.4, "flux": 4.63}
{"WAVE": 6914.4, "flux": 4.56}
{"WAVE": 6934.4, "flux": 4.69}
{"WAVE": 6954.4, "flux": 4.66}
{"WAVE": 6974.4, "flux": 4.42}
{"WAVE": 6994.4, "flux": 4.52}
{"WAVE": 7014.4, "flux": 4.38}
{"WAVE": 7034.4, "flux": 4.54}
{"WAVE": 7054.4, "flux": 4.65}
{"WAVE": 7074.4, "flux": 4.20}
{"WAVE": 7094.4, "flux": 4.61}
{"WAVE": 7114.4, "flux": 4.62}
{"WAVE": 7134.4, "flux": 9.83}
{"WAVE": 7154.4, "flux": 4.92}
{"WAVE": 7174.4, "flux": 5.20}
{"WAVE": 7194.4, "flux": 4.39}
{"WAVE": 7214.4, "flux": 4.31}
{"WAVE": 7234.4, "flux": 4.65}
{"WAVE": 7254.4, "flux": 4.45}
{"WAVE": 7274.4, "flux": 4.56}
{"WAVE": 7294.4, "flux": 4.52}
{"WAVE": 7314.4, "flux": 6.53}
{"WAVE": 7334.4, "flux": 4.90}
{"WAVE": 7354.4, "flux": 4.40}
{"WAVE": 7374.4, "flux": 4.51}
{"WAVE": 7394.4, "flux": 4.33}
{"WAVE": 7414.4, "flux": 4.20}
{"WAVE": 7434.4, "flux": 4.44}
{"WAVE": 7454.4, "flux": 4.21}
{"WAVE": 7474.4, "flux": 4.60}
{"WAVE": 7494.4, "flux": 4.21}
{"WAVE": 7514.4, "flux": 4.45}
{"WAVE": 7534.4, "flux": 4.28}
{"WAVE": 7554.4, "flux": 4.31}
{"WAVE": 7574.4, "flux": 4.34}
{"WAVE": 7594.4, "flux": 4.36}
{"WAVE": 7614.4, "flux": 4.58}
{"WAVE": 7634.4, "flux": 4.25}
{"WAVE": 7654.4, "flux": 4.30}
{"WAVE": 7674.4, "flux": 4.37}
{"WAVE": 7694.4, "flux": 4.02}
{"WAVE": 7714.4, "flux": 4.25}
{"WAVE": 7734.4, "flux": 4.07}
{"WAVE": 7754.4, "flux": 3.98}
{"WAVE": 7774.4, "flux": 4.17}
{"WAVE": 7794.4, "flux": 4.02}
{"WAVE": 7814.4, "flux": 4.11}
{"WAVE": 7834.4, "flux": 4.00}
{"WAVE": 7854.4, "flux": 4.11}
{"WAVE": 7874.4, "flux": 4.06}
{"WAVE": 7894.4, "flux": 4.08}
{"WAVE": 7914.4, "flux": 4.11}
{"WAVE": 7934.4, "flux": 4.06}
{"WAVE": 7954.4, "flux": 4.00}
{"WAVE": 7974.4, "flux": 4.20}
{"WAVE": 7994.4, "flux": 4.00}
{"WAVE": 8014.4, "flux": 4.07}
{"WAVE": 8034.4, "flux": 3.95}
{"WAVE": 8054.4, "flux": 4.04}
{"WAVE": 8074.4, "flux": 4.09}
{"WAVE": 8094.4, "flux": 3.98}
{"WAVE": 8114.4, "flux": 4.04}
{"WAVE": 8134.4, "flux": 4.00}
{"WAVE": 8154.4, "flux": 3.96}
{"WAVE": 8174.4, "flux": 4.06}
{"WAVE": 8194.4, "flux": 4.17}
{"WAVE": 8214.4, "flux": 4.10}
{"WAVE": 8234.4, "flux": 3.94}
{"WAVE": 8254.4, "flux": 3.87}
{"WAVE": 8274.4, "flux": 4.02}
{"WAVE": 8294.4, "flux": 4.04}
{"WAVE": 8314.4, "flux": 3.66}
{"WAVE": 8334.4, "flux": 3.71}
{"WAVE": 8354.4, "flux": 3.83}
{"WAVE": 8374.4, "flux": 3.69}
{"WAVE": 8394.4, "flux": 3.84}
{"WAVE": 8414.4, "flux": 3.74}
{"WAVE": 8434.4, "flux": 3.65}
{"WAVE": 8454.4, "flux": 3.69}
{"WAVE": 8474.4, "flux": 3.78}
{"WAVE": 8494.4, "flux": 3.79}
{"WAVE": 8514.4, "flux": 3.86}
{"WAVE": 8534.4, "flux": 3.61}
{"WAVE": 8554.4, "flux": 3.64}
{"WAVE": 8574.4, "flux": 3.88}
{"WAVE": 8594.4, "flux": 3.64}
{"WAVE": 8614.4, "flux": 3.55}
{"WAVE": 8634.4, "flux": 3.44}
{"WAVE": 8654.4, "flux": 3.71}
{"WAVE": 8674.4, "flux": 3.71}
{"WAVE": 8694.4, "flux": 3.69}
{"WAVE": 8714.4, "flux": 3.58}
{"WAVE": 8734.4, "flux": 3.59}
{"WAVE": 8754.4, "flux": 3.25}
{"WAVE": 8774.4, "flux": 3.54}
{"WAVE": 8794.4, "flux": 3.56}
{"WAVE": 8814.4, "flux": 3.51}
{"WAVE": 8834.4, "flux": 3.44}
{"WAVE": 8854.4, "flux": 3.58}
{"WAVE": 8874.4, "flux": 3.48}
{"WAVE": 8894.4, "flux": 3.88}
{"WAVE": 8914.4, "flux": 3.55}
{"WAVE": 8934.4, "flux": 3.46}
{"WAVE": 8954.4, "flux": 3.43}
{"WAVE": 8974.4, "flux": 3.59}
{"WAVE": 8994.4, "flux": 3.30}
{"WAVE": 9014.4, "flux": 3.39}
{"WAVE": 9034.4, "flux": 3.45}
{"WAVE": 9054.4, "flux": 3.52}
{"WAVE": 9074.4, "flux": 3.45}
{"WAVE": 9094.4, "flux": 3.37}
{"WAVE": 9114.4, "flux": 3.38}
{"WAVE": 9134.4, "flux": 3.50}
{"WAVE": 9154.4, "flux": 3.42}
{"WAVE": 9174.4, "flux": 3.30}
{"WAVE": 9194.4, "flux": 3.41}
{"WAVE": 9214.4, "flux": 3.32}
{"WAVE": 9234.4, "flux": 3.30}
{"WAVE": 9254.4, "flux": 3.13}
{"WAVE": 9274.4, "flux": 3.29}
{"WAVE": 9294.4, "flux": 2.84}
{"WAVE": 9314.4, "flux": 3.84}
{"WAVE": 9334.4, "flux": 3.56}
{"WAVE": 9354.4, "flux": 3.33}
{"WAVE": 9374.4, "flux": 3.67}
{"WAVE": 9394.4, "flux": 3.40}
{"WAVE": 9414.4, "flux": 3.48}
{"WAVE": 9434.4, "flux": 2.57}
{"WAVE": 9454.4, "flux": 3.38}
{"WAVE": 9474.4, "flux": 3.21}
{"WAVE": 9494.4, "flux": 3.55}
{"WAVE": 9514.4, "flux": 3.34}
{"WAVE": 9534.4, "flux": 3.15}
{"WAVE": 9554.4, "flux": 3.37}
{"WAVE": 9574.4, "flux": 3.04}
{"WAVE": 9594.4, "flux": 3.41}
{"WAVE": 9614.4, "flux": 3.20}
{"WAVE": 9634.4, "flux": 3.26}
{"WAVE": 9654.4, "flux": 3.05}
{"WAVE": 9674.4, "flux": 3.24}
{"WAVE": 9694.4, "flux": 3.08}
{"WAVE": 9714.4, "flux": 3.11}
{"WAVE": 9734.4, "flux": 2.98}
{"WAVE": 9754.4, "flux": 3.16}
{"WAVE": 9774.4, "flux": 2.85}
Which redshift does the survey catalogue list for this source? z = 0.088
